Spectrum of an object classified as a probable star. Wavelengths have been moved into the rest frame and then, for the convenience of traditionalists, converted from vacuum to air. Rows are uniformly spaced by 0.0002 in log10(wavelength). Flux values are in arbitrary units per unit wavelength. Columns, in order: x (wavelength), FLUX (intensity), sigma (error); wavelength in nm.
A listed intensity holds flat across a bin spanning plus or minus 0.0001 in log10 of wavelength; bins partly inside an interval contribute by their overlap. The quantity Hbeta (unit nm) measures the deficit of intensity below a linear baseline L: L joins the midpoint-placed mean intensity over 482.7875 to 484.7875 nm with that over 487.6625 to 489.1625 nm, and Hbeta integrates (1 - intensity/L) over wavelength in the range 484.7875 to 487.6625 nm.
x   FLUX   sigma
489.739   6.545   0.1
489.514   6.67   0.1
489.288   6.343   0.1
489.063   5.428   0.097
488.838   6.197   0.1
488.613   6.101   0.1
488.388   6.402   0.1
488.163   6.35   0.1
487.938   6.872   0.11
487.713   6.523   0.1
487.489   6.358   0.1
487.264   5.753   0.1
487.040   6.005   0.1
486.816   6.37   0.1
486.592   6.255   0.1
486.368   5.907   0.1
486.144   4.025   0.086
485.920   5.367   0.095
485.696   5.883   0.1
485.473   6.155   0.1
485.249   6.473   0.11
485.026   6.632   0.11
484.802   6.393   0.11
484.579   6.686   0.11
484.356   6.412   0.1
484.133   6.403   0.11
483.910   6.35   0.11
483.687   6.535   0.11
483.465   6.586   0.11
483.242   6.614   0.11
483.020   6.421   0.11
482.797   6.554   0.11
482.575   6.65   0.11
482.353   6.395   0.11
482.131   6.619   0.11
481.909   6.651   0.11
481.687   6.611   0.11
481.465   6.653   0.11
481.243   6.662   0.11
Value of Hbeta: 0.185 nm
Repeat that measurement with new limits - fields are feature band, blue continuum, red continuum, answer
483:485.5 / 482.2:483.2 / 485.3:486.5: -0.19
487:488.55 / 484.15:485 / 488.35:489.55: -0.02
